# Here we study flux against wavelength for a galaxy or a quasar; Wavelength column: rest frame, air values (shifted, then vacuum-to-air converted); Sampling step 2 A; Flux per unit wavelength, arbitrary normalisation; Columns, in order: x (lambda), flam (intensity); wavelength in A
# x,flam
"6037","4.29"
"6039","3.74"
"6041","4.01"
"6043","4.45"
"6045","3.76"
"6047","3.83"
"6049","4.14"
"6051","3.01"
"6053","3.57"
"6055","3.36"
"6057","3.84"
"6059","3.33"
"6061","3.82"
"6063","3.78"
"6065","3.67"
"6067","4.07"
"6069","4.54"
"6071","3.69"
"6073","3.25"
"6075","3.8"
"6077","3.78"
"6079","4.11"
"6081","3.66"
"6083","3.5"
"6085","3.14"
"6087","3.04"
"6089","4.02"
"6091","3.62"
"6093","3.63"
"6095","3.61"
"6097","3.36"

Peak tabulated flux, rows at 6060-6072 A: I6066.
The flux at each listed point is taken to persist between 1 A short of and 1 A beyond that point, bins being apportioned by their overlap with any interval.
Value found 4.54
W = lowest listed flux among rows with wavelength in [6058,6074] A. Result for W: 3.25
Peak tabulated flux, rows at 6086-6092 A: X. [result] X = 4.02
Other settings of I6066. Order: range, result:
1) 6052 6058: 3.84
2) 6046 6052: 4.14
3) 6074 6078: 3.8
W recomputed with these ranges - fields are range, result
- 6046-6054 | 3.01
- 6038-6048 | 3.74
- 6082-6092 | 3.04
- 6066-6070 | 4.07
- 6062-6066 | 3.67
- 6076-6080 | 3.78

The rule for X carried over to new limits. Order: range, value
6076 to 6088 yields 4.11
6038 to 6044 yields 4.45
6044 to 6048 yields 3.83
